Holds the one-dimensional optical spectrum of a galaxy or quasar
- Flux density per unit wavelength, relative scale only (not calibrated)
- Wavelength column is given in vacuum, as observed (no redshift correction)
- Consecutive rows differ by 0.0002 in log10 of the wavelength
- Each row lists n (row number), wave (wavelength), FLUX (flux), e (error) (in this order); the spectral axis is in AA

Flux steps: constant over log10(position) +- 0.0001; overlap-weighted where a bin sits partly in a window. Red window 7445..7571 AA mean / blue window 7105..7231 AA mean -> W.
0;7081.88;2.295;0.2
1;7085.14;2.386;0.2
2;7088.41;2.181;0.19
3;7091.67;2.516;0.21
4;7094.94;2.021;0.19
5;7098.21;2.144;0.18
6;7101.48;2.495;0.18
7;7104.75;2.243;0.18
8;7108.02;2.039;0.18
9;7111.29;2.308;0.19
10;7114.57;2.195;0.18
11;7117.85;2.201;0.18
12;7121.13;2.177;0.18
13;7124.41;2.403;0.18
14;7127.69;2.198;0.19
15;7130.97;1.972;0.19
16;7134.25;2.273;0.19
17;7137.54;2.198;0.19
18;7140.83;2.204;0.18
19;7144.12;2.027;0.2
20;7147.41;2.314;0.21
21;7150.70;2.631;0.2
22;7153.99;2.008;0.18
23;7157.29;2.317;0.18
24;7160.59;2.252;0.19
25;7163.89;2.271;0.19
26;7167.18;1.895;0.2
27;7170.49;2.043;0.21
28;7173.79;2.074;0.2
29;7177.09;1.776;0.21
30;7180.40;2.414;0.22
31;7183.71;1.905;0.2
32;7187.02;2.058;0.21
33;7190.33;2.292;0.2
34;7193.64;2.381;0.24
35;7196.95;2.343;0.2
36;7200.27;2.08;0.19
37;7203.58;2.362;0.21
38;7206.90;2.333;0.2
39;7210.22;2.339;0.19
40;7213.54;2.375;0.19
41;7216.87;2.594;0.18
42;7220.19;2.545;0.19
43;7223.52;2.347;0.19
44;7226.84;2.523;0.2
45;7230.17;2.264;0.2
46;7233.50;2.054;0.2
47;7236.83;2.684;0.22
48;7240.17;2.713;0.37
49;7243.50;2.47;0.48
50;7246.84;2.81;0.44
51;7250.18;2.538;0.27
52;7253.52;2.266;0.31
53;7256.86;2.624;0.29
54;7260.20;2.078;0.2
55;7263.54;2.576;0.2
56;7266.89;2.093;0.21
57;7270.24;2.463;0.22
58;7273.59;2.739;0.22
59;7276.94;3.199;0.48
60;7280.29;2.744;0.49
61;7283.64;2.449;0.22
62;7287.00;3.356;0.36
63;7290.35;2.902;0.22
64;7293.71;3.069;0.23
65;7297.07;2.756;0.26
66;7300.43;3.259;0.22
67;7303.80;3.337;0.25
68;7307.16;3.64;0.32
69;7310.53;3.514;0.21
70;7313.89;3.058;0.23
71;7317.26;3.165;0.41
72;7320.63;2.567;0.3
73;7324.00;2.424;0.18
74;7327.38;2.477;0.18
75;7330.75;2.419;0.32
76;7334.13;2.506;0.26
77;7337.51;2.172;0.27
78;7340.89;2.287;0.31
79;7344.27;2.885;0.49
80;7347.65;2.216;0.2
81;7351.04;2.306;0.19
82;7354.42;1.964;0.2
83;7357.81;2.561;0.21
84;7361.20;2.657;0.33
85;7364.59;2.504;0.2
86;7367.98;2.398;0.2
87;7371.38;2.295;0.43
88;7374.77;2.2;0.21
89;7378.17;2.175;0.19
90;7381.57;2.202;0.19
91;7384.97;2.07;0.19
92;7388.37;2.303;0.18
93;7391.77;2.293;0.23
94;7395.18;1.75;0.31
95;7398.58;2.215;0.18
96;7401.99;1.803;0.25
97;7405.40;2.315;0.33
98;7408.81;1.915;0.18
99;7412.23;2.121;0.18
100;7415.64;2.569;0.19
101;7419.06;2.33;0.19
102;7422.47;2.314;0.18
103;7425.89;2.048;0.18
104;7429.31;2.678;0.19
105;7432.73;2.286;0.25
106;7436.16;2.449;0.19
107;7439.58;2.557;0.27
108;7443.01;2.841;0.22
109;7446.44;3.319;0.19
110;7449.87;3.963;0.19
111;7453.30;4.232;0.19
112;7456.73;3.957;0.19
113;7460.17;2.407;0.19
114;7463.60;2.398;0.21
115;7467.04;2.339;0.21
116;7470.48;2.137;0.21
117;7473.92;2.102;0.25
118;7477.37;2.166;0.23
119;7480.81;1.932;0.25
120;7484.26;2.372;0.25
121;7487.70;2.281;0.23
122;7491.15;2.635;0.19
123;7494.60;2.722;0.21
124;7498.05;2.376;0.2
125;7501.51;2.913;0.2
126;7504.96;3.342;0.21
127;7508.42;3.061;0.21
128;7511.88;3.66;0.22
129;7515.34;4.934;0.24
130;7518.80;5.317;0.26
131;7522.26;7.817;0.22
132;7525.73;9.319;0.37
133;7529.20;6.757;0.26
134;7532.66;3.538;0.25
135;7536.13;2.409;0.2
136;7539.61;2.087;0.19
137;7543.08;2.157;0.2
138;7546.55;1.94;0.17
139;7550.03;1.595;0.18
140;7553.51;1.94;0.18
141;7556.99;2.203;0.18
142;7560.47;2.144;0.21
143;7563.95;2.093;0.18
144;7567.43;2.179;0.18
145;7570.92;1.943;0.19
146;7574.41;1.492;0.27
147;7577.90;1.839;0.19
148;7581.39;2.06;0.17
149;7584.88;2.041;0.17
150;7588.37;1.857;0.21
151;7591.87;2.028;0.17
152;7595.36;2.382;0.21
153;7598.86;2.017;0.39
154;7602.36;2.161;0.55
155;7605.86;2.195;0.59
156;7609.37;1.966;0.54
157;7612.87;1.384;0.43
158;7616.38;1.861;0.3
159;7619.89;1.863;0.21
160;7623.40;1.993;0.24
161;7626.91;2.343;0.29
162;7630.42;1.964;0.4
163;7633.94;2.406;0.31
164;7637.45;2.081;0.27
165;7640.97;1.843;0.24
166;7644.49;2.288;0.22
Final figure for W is 1.4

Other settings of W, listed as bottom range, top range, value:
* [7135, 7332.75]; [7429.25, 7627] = 1.11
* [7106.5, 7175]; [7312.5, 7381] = 1.12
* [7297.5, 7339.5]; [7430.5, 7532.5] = 1.21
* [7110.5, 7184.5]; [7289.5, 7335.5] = 1.35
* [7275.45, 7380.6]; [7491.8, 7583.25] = 1.20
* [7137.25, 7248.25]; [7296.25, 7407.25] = 1.09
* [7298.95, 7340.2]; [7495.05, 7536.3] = 1.62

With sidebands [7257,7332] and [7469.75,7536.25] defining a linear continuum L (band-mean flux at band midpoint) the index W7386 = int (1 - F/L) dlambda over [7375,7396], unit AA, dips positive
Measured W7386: 7.00 AA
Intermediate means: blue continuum 2.83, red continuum 3.75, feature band 2.15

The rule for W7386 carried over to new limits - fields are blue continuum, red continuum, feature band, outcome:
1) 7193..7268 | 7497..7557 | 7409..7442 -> 9.57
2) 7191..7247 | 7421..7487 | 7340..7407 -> 7.82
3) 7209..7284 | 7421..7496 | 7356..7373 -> 0.66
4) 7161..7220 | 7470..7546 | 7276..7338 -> -4.73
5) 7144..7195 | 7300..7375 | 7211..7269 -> -1.89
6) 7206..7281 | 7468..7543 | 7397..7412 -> 5.17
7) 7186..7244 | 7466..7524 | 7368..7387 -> 4.28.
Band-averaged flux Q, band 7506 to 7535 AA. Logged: 5.43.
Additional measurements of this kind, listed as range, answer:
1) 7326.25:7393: 2.34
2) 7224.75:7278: 2.5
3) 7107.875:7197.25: 2.18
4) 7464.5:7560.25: 3.24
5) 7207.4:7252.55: 2.47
